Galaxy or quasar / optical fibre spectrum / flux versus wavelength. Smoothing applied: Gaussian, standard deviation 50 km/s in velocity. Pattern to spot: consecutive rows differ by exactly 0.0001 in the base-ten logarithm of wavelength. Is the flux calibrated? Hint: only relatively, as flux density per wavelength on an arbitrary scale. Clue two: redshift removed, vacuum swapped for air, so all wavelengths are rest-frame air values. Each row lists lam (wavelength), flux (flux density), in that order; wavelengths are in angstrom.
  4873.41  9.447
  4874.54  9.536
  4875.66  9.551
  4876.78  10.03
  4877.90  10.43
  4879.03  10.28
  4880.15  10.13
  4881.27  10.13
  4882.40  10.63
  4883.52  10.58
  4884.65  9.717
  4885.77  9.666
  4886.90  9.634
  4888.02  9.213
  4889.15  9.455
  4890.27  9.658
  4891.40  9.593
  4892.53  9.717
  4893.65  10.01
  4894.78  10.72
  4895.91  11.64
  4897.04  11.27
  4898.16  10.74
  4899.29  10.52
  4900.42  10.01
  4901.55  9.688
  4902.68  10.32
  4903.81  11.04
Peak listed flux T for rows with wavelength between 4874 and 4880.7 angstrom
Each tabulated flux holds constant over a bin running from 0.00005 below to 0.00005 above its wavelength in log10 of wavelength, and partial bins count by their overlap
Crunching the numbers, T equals 10.43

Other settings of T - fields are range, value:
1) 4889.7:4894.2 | 10.01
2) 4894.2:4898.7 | 11.64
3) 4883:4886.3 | 10.58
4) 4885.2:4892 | 9.666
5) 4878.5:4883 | 10.63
